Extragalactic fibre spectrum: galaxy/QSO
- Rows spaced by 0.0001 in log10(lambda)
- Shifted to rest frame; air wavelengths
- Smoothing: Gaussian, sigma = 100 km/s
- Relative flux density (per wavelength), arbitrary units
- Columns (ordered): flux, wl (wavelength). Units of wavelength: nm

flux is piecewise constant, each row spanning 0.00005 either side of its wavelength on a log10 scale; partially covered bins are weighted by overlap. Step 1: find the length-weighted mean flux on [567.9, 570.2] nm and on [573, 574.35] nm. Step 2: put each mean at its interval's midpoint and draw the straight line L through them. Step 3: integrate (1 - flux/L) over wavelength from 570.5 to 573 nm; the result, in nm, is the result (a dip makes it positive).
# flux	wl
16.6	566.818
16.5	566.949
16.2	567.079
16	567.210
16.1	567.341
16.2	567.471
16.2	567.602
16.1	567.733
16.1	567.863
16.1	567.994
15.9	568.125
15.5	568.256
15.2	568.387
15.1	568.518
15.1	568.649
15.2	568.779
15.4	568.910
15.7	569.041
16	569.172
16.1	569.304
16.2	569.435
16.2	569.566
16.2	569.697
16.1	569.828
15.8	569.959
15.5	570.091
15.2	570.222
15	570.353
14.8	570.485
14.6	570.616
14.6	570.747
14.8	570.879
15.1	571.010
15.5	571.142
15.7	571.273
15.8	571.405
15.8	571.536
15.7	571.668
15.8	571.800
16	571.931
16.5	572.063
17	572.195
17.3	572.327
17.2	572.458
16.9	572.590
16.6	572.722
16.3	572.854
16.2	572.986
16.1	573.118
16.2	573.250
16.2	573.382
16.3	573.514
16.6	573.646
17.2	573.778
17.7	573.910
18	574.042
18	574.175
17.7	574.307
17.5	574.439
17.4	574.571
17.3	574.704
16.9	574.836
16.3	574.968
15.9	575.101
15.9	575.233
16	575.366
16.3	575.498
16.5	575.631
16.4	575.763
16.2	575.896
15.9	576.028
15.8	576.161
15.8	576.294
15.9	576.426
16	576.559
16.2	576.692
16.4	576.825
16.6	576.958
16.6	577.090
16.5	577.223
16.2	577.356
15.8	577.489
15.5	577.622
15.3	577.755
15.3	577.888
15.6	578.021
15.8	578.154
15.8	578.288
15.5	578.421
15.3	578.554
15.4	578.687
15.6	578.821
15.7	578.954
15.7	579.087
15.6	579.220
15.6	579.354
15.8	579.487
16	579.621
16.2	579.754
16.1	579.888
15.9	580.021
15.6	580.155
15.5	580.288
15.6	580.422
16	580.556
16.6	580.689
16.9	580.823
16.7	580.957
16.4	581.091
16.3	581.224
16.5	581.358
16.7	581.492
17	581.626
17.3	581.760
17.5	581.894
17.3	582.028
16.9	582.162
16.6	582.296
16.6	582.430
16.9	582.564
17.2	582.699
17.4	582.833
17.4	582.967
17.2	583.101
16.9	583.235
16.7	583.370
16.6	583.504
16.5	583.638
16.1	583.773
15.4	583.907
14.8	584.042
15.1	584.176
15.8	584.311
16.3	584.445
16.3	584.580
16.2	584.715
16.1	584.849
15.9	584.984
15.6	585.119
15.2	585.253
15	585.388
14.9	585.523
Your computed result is 0.08 nm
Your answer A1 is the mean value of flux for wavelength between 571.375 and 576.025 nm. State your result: 16.6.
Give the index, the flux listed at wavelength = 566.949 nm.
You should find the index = 16.5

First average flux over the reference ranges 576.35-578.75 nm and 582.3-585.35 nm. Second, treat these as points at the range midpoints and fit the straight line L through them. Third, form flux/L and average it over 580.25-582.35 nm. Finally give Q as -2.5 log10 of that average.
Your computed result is -0.03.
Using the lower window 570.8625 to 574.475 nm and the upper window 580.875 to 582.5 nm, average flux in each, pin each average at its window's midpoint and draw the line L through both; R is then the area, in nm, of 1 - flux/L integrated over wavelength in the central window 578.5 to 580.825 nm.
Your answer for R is 0.13 nm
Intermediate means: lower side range 16.5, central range 15.8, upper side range 16.8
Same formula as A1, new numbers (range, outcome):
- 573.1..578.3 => 16.4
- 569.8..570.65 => 15.3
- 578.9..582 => 16.2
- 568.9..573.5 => 15.9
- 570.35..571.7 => 15.2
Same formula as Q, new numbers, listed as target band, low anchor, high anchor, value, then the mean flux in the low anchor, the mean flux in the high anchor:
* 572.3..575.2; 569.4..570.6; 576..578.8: -0.077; 15.6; 15.9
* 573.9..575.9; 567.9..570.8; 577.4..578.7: -0.089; 15.5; 15.5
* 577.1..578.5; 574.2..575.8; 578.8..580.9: 0.034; 16.7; 15.9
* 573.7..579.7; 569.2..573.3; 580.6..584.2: 0.002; 15.9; 16.7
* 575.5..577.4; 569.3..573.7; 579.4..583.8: 0.002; 15.9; 16.6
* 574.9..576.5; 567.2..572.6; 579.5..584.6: 0.001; 15.8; 16.4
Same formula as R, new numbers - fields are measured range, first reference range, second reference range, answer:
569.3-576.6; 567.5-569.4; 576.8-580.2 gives -0.218 nm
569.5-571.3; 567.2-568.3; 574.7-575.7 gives 0.087 nm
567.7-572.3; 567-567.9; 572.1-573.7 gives 0.195 nm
